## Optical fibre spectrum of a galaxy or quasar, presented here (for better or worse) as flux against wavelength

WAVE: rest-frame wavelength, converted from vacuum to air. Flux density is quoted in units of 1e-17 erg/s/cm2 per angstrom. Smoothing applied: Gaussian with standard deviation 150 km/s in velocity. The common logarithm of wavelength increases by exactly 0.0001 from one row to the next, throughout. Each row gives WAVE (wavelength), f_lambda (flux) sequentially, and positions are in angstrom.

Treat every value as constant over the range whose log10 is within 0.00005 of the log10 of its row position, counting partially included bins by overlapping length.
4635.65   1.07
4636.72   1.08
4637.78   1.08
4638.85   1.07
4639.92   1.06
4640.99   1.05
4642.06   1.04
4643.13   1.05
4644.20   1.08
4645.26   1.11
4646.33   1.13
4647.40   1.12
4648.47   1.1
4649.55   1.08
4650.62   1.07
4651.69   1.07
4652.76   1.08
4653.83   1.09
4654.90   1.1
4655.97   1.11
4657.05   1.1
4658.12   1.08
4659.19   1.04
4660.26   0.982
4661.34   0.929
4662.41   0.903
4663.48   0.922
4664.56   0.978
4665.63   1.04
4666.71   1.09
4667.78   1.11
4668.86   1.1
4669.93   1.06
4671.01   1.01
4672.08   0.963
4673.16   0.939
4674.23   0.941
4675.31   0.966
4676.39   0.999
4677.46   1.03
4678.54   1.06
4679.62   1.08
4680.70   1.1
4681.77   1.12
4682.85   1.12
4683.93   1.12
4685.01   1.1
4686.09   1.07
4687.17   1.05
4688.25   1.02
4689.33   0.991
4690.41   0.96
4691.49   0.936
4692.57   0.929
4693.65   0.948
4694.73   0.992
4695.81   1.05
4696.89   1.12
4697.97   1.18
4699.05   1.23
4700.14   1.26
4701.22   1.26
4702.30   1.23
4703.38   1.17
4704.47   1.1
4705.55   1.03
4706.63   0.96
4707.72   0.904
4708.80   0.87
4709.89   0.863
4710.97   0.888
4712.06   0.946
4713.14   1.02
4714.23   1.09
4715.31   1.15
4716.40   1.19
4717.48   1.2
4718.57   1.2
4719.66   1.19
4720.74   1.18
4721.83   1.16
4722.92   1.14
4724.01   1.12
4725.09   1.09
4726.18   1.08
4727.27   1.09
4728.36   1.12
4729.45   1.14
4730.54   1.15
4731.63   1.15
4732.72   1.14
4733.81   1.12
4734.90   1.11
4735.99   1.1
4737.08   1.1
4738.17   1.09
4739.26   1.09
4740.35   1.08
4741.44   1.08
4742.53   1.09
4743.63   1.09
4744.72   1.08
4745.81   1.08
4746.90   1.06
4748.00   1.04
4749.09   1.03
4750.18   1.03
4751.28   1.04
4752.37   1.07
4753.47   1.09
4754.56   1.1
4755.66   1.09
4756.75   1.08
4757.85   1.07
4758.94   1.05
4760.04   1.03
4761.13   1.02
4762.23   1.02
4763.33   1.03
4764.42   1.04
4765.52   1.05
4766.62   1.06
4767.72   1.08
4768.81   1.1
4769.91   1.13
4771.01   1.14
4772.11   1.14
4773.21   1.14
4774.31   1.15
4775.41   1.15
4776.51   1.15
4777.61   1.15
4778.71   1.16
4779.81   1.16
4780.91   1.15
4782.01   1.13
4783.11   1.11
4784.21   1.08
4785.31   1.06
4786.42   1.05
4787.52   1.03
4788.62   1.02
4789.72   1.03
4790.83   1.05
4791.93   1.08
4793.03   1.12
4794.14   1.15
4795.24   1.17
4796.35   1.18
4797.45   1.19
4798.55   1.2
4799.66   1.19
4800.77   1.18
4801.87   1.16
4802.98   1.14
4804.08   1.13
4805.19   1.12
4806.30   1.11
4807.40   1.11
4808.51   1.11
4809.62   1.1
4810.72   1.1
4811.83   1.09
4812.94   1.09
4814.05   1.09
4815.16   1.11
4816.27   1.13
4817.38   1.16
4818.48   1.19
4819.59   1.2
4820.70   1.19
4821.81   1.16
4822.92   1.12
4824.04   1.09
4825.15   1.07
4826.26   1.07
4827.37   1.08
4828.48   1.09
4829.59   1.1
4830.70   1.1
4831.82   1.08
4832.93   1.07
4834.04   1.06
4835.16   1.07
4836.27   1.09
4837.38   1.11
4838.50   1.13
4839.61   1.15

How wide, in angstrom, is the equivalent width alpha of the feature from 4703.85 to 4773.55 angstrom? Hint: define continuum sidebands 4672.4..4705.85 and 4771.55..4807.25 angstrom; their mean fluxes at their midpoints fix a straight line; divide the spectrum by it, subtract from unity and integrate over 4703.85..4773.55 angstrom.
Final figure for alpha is 1.2 angstrom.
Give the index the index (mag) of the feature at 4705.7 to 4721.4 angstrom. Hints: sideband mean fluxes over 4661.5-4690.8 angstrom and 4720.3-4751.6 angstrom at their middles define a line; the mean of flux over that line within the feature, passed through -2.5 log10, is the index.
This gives 0.027 mag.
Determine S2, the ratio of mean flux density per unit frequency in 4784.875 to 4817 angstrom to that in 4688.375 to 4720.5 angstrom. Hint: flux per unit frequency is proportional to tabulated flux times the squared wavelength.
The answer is 1.09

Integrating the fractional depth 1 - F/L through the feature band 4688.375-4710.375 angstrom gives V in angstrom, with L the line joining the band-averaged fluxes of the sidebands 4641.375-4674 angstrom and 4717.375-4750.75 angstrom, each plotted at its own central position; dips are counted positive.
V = 0.7 angstrom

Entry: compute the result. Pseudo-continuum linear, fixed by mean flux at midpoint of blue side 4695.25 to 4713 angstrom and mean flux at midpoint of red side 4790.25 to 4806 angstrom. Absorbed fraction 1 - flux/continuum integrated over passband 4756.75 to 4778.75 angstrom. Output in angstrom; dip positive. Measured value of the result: 0.6 angstrom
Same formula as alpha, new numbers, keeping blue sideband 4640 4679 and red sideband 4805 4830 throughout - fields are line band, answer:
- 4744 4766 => 0.65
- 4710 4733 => -0.84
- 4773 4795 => -0.11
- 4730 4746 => -0.36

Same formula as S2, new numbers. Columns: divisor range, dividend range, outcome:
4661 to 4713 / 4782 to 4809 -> 1.13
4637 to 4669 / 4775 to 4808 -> 1.13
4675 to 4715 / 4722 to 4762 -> 1.06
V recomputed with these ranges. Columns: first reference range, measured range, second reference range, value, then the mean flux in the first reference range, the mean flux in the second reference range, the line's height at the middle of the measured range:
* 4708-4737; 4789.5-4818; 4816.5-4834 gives -0.4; 1.09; 1.12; 1.11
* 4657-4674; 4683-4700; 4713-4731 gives 0.3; 1.01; 1.14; 1.07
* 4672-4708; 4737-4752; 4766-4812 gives 0.3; 1.06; 1.12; 1.09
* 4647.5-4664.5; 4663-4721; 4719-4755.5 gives 0.7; 1.04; 1.1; 1.07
